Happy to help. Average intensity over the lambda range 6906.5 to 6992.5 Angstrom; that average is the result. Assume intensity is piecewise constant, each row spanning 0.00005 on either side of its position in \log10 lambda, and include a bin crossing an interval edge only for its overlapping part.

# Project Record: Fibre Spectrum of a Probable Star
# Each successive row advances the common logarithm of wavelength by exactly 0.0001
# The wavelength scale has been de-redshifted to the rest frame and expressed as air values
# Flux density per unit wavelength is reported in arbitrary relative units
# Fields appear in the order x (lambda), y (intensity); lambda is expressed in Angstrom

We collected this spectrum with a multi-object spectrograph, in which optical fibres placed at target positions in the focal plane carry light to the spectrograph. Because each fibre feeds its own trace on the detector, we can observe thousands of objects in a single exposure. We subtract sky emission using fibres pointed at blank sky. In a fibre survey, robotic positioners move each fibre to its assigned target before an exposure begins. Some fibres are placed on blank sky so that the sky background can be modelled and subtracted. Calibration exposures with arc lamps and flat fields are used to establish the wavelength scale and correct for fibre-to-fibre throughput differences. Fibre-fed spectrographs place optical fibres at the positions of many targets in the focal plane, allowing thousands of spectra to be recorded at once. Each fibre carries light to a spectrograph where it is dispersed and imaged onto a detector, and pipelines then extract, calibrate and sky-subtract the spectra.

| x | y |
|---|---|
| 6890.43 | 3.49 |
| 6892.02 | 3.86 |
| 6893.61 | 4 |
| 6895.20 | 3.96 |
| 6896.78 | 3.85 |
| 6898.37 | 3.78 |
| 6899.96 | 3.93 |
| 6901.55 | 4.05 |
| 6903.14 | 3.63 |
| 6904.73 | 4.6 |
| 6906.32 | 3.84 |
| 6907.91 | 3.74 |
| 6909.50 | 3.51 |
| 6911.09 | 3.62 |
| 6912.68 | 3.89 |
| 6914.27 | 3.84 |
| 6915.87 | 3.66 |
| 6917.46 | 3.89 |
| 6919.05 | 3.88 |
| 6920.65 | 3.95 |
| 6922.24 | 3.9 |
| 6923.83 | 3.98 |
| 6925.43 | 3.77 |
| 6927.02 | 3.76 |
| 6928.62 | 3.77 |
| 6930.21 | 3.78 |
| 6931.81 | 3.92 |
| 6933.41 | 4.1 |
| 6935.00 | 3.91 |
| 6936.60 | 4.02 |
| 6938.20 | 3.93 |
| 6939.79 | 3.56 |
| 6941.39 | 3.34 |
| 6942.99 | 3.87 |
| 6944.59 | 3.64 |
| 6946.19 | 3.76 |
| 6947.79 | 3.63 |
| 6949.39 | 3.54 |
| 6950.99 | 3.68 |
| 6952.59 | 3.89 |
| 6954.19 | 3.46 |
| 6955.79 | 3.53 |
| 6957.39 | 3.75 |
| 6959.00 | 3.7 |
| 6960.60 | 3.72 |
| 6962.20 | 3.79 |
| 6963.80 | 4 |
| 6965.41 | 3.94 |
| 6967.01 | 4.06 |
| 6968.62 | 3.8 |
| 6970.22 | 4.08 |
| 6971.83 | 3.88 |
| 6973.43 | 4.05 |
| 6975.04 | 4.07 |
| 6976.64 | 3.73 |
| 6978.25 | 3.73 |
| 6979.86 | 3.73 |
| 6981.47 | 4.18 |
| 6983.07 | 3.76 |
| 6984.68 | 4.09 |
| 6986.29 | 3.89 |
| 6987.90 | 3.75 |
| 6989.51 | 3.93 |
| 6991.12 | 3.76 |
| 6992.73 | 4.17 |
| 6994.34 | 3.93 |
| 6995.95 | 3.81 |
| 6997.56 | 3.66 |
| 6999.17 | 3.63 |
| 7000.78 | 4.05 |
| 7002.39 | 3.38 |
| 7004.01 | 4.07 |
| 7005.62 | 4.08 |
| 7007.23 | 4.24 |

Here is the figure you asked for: 3.82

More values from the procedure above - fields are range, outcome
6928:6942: 3.82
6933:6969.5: 3.76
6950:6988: 3.84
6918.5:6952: 3.79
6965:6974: 3.97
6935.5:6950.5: 3.7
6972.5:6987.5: 3.91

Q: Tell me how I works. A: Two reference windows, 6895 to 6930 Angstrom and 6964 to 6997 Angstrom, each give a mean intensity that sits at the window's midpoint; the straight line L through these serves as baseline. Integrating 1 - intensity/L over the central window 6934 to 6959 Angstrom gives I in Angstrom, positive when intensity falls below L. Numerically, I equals 1.2 Angstrom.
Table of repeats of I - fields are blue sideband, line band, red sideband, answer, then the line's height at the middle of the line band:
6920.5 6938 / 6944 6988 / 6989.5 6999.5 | 0.6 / 3.87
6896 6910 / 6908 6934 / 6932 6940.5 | 0.5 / 3.9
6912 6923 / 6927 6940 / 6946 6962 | -0.4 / 3.77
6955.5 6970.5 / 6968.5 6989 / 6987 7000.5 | -0.4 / 3.84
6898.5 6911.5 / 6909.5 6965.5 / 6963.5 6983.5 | 1.7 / 3.89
